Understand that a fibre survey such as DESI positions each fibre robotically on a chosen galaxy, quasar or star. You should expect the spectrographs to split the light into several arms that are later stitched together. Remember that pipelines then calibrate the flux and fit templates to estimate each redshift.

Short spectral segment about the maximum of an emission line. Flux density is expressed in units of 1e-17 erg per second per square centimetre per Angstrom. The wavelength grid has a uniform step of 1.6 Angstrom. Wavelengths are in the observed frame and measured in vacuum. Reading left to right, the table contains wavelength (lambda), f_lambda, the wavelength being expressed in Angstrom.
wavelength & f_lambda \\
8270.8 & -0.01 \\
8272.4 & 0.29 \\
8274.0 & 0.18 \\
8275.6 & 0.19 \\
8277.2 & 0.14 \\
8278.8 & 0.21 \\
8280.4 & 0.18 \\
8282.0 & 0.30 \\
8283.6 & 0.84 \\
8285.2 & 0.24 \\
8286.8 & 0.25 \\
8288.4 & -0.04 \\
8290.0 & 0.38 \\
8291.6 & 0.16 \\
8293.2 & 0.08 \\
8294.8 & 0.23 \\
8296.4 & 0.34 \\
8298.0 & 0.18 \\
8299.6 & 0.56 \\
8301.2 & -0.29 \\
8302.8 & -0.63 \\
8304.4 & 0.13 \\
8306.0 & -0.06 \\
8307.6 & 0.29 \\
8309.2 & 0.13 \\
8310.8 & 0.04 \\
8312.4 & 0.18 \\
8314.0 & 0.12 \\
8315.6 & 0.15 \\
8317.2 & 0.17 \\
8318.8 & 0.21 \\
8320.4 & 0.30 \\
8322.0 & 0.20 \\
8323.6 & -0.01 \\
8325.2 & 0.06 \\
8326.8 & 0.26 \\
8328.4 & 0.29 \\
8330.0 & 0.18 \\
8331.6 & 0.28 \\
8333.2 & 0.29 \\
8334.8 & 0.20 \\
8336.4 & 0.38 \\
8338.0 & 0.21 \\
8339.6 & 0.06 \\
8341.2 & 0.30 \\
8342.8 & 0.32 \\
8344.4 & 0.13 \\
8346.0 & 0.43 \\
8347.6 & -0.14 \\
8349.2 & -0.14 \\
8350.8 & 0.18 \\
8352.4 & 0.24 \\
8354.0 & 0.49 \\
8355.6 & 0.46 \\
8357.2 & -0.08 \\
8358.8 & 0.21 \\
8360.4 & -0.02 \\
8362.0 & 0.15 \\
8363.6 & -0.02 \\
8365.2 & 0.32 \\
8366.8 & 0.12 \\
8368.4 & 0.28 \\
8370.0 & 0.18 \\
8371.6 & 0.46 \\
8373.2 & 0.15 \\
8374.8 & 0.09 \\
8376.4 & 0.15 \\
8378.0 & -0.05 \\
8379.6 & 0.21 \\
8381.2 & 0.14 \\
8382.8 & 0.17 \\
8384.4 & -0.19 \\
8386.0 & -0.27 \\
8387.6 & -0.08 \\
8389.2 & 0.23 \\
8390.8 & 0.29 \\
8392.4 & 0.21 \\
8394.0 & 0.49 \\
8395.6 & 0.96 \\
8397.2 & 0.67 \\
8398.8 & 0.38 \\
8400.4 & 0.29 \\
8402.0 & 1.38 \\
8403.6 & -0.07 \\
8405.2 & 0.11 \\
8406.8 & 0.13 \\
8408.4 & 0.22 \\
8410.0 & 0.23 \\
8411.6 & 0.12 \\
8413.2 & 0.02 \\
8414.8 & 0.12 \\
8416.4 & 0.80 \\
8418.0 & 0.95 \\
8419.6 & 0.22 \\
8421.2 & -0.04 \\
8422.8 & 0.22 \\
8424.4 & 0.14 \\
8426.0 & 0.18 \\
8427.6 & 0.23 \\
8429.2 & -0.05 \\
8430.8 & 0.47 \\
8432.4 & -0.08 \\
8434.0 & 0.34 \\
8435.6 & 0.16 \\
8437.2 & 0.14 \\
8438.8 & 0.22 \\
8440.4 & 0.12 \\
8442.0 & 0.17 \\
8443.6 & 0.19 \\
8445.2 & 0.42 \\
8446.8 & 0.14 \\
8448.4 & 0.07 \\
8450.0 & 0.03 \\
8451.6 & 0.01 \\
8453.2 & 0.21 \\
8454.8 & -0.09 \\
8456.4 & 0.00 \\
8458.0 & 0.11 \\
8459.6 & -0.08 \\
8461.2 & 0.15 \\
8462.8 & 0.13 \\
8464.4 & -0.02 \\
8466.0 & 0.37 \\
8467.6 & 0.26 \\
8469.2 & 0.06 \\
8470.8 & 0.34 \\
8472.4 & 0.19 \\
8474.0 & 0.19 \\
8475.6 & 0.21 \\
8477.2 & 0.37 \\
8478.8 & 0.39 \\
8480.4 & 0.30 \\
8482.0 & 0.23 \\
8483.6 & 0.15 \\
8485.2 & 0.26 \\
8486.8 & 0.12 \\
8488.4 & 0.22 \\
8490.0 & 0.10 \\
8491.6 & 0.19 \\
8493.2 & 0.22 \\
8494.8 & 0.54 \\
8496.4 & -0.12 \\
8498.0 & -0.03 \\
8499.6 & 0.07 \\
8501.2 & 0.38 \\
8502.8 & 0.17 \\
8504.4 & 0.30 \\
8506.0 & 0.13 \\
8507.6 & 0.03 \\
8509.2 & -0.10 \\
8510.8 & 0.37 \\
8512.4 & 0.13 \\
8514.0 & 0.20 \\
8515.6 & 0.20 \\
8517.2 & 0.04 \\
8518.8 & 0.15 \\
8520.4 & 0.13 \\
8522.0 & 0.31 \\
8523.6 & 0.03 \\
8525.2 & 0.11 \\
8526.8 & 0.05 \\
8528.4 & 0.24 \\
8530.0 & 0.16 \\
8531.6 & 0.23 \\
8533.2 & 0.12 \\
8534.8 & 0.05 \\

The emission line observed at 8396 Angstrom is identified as H-gamma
